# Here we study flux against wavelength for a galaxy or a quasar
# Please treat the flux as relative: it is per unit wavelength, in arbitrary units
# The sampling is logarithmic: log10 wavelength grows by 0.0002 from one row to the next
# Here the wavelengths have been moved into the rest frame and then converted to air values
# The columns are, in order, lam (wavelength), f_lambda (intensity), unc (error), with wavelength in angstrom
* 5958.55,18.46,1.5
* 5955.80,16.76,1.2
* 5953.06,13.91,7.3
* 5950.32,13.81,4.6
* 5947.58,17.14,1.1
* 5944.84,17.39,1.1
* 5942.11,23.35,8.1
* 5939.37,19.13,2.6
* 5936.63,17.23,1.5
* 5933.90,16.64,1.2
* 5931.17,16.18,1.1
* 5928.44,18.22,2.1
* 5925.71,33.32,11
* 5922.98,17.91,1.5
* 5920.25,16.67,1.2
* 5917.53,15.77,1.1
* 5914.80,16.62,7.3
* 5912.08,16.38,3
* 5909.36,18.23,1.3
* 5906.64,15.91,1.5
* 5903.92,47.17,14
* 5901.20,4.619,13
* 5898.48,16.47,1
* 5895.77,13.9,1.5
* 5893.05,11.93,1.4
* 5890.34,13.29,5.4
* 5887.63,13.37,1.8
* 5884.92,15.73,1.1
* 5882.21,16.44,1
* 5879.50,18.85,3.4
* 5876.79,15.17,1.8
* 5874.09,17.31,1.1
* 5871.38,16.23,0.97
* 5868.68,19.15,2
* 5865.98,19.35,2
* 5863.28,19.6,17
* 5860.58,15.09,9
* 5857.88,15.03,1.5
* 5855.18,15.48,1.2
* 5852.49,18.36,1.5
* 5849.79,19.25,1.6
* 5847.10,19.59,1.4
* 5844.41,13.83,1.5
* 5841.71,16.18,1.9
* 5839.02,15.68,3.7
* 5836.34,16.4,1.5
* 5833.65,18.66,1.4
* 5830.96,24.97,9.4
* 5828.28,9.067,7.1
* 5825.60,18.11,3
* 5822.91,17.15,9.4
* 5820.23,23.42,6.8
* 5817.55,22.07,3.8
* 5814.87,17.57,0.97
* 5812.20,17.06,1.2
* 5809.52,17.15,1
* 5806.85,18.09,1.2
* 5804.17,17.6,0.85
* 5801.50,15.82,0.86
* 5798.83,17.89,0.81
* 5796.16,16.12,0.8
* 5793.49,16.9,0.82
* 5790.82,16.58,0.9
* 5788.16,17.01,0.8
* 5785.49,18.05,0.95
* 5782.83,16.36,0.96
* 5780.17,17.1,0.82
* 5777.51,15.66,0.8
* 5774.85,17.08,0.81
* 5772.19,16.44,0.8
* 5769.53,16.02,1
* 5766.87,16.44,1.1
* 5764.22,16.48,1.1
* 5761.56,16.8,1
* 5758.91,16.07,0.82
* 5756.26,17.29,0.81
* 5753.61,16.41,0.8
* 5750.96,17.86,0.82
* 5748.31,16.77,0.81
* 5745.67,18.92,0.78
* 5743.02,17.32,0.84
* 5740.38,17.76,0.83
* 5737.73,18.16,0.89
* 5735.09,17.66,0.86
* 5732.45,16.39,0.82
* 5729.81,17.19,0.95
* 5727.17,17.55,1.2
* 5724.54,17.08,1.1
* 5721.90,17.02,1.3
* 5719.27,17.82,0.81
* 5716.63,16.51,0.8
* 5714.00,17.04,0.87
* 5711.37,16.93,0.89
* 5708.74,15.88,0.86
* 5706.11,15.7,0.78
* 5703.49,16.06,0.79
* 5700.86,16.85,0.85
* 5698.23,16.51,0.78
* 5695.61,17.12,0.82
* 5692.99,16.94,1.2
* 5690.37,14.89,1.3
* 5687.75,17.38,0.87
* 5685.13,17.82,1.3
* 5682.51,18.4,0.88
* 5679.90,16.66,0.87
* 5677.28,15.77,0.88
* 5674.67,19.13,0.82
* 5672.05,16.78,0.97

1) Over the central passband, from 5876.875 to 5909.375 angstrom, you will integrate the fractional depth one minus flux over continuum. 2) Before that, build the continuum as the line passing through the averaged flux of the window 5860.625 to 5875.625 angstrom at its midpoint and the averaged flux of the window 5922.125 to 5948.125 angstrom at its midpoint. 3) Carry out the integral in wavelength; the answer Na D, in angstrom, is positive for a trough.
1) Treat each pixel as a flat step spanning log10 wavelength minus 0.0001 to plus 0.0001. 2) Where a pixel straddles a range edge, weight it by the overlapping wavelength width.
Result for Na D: 2.9 angstrom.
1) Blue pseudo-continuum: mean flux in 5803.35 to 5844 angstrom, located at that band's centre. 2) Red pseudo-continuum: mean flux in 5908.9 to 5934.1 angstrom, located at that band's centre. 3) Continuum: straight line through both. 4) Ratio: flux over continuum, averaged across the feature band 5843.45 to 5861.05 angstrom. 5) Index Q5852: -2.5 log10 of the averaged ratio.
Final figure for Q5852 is 0.08 mag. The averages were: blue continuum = 17.9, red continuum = 18.7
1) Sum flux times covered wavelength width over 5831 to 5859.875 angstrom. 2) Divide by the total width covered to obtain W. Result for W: 17.2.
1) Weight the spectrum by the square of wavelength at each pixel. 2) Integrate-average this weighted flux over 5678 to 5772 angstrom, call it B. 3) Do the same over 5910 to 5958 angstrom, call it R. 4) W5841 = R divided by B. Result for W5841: 1.1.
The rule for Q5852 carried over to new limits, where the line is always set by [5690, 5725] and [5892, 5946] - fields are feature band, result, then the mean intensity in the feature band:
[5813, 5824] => -0.13 mag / 20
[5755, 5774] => 0.04 mag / 16.5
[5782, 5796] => 0.03 mag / 16.9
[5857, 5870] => 0.03 mag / 17.7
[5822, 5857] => 0.05 mag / 17.1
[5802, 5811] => 0.01 mag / 17.4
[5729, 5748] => -0.04 mag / 17.6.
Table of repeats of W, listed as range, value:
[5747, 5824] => 17.3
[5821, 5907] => 17.2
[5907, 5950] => 18.5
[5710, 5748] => 17.4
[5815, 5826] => 20.1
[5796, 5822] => 18.4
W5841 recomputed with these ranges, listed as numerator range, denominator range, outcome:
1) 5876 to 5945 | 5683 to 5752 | 1.13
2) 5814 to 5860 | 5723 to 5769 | 1.06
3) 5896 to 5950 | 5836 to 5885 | 1.14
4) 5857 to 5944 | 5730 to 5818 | 1.09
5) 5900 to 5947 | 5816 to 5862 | 1.14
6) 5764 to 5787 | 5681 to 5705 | 1.01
